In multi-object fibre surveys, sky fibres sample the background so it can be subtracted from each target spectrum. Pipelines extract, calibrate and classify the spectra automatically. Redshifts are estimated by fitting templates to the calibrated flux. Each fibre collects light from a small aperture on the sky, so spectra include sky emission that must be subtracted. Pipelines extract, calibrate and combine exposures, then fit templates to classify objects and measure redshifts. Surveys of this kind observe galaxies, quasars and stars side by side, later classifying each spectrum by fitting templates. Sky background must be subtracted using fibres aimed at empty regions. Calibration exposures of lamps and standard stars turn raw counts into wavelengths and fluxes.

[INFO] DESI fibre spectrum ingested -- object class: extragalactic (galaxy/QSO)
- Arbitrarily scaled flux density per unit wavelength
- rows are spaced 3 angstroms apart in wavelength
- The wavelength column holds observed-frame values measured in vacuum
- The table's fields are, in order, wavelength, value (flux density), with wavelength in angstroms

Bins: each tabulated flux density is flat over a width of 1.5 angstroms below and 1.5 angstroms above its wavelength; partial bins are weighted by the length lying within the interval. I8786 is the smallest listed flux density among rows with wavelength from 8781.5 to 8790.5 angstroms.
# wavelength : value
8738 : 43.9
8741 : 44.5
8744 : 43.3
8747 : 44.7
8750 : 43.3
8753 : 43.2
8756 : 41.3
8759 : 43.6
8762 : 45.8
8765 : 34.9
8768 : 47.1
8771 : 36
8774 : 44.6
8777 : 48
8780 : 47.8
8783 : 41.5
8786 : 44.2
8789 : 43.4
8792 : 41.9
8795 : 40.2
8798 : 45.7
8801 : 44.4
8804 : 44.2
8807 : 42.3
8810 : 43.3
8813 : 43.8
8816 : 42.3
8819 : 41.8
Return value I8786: 41.5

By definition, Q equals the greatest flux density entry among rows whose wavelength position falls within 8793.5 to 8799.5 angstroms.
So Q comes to 45.7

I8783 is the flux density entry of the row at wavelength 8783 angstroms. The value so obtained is 41.5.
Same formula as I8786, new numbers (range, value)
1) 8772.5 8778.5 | 44.6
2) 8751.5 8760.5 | 41.3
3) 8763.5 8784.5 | 34.9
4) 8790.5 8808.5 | 40.2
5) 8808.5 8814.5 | 43.3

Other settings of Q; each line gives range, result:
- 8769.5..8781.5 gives 48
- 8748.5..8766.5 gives 45.8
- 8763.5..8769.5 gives 47.1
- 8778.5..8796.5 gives 47.8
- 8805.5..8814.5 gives 43.8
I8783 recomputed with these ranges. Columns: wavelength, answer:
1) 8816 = 42.3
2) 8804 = 44.2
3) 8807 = 42.3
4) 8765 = 34.9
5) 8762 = 45.8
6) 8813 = 43.8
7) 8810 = 43.3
